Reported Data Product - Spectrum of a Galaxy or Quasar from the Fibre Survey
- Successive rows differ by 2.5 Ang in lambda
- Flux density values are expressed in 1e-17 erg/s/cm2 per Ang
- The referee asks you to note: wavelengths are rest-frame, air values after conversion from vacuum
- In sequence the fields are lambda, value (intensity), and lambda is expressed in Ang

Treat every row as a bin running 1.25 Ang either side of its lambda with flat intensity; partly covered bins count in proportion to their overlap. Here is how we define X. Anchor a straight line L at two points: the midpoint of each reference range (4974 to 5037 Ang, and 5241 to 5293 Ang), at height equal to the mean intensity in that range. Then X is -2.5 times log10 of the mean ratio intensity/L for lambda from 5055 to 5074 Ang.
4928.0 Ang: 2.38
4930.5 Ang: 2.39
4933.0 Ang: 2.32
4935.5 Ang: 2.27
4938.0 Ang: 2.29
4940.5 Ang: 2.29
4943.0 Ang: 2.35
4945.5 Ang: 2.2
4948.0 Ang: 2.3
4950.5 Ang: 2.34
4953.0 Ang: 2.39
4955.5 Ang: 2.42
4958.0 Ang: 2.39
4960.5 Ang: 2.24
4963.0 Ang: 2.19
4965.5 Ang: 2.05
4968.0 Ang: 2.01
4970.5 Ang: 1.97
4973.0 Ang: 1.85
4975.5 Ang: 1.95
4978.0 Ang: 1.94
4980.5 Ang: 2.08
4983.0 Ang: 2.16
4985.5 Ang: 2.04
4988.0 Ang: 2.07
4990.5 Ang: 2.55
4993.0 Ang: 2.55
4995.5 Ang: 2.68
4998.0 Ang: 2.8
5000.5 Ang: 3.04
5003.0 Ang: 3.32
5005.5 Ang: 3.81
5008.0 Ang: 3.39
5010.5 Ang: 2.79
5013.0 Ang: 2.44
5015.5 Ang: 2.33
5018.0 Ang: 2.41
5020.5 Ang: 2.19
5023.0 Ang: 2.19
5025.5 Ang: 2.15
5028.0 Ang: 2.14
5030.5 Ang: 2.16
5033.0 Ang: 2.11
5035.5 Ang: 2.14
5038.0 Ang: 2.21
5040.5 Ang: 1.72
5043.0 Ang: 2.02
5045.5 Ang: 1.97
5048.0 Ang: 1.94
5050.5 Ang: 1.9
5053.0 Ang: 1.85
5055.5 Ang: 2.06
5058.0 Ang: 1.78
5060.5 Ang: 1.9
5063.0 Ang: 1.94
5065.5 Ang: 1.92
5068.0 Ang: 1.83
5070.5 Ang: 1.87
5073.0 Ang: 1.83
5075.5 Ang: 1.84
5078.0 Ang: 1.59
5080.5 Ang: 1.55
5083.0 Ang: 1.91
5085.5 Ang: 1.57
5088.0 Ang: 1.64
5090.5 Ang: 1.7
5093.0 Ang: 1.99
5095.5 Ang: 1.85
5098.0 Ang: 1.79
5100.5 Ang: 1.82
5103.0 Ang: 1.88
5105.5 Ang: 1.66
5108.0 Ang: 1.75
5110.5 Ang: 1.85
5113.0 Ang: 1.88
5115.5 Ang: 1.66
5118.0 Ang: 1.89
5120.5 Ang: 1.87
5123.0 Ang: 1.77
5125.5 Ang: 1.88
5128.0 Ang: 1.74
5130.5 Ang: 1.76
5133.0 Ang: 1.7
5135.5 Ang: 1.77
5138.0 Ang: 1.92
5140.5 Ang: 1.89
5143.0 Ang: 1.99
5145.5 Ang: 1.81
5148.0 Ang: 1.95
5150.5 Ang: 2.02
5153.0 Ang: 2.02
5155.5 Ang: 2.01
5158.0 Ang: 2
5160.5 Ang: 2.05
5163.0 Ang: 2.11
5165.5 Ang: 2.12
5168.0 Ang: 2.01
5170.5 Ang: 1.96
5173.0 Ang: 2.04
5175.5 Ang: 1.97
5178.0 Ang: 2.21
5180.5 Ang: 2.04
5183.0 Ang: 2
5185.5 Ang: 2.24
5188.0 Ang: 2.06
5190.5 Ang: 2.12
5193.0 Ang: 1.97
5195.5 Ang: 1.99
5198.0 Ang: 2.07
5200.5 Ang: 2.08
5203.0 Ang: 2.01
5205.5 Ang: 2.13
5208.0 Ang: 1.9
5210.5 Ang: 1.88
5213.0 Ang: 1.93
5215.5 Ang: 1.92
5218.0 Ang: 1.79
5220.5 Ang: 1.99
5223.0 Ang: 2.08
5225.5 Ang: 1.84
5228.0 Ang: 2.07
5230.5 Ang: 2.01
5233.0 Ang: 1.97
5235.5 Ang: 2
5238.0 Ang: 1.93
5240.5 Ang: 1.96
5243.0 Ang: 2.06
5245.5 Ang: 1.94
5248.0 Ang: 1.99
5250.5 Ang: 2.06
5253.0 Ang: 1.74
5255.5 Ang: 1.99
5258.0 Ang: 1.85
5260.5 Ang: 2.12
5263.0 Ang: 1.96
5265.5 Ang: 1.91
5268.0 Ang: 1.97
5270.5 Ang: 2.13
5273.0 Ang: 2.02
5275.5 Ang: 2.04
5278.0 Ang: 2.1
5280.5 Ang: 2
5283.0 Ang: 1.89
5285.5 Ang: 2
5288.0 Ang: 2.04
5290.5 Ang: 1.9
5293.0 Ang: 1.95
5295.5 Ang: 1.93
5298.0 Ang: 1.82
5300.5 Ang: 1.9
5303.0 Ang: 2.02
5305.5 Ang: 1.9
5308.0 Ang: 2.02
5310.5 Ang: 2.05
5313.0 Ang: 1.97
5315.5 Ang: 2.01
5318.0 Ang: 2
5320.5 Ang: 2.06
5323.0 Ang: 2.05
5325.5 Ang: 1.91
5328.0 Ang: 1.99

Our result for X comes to 0.24 mag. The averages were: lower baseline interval 2.45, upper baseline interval 1.98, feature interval 1.89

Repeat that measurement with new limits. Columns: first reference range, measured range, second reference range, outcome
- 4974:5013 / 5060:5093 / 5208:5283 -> 0.321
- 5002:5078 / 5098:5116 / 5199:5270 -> 0.180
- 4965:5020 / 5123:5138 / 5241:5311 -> 0.242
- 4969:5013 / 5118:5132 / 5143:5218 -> 0.195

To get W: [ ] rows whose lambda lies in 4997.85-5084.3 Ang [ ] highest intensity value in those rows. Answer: 3.81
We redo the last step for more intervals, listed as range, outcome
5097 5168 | 2.12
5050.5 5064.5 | 2.06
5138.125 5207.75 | 2.24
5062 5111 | 1.99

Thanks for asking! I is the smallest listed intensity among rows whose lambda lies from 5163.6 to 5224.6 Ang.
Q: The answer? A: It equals 1.79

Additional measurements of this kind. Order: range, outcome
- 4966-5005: 1.85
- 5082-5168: 1.57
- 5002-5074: 1.72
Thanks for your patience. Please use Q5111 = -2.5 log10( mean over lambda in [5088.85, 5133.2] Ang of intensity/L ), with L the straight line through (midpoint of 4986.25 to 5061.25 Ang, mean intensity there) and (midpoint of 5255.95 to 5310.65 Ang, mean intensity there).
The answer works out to 0.23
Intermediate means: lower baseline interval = 2.35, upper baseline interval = 1.98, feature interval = 1.8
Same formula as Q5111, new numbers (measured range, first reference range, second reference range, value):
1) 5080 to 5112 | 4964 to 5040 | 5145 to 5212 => 0.231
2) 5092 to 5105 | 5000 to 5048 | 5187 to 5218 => 0.210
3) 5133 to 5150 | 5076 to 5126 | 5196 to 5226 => -0.019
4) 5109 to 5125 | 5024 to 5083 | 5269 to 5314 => 0.071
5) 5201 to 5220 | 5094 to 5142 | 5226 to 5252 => 0.002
